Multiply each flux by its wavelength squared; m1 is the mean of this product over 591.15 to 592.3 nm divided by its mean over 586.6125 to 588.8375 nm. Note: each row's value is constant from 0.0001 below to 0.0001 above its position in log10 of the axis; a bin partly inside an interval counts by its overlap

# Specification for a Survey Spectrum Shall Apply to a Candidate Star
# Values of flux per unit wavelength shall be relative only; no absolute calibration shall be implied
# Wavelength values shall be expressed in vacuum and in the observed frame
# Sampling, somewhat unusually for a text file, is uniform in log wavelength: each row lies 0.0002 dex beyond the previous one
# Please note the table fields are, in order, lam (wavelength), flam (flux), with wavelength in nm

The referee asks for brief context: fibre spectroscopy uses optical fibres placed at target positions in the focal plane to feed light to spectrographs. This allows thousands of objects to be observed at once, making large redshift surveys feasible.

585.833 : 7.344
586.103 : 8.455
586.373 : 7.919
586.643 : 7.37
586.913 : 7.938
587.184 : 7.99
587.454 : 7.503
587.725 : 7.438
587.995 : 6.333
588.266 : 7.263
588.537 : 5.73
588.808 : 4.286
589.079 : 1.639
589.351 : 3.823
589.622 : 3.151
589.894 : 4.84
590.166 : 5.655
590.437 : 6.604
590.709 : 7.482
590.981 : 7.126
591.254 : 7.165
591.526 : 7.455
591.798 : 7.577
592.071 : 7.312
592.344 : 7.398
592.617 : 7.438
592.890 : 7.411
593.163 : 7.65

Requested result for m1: 1.07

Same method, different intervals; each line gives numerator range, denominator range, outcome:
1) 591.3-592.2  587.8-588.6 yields 1.14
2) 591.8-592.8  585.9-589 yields 1.07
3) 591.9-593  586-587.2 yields 0.95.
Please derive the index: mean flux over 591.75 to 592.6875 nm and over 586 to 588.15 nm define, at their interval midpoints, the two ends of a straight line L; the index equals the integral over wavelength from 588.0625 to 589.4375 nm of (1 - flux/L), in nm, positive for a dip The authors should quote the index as 0.53 nm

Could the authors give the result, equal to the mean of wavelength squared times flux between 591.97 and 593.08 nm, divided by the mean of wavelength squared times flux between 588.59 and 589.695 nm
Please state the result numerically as 2.19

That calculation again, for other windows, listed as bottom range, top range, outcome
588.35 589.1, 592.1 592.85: 1.68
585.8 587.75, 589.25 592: 0.80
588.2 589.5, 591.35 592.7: 1.71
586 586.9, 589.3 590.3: 0.56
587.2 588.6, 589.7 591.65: 0.94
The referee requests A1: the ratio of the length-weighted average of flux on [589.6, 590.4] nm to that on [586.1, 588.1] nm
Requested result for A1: 0.7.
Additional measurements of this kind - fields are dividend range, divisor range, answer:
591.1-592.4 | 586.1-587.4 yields 0.94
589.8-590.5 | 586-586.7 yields 0.71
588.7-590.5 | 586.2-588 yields 0.55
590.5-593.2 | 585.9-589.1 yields 1.08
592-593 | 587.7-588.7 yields 1.13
